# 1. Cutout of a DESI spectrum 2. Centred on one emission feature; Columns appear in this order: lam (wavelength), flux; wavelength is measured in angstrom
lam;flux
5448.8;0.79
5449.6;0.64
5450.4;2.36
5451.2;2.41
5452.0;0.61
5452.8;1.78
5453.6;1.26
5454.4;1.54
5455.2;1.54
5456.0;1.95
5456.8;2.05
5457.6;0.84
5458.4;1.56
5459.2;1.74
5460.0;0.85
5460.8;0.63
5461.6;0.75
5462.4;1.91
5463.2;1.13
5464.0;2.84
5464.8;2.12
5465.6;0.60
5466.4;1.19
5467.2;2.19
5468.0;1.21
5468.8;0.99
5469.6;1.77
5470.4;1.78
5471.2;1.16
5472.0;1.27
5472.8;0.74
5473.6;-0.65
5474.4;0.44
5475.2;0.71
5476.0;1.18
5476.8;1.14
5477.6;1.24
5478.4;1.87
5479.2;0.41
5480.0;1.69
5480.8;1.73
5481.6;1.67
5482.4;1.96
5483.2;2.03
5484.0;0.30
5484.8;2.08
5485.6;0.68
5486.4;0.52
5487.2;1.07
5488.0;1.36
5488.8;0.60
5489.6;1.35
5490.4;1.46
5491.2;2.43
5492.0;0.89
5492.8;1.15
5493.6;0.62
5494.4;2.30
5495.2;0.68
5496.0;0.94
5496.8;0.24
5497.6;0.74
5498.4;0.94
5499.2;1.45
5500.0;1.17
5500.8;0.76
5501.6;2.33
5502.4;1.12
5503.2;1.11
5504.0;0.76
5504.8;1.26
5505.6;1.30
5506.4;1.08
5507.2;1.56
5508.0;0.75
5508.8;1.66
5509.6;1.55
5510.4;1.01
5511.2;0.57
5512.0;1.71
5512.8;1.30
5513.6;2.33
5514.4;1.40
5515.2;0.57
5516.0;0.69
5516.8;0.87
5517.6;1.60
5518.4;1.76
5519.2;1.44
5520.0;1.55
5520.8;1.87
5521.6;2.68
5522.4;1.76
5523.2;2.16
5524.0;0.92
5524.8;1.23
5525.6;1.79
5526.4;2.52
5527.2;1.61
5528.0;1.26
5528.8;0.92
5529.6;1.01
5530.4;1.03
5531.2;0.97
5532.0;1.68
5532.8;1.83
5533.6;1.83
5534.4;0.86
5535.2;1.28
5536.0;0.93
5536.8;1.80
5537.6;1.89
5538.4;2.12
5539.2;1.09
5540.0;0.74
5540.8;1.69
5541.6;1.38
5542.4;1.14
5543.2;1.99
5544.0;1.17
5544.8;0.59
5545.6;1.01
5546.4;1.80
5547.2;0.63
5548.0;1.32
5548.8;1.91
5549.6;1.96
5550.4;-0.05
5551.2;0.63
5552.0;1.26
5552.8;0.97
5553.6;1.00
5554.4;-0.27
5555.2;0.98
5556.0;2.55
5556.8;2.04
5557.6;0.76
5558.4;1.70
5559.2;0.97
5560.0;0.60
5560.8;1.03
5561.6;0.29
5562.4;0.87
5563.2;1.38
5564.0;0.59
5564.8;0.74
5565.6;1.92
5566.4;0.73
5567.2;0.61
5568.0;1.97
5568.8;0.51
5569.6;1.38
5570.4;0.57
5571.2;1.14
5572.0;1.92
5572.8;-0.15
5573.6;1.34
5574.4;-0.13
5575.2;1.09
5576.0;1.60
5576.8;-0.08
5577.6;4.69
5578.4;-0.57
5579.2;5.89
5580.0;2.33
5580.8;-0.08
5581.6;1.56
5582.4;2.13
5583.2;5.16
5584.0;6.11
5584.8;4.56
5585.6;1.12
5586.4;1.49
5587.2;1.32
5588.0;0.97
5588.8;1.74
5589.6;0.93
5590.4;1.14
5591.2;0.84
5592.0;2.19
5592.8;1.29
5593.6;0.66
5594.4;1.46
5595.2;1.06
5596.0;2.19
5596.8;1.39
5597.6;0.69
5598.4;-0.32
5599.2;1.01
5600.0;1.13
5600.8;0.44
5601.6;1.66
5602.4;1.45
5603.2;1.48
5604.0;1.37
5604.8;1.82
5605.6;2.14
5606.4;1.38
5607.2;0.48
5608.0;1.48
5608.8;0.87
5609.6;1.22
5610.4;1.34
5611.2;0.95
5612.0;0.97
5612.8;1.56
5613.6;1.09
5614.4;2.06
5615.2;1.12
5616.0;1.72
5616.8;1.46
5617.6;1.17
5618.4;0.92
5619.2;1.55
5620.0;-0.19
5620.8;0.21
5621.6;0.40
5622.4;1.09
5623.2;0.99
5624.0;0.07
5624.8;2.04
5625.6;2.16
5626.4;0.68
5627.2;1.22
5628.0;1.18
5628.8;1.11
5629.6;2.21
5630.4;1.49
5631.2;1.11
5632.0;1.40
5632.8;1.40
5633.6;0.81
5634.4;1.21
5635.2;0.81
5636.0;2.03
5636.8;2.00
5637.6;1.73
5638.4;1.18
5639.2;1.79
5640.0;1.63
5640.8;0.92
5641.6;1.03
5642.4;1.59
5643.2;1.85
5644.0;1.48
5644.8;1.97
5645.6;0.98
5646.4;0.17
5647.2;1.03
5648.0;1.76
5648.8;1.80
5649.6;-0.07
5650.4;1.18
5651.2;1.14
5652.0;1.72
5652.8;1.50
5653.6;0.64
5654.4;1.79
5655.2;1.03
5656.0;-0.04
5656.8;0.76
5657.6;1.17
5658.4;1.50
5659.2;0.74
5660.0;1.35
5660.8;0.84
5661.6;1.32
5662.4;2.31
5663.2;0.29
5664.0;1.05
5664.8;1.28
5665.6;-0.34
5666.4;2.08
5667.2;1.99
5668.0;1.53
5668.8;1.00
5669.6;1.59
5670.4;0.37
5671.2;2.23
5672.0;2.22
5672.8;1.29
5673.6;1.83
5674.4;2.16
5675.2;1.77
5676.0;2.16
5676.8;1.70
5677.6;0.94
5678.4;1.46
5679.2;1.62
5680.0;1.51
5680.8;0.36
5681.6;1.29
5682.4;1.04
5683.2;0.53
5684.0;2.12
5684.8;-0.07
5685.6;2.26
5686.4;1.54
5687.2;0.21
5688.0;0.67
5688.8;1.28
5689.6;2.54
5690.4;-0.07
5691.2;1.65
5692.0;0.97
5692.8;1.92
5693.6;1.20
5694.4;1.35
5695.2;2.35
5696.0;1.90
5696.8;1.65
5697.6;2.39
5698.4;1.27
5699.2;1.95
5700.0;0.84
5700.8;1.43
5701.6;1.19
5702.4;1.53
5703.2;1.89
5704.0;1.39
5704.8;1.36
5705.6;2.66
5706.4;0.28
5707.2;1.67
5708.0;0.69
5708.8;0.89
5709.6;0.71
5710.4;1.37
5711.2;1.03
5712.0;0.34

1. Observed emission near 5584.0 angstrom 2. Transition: H-beta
